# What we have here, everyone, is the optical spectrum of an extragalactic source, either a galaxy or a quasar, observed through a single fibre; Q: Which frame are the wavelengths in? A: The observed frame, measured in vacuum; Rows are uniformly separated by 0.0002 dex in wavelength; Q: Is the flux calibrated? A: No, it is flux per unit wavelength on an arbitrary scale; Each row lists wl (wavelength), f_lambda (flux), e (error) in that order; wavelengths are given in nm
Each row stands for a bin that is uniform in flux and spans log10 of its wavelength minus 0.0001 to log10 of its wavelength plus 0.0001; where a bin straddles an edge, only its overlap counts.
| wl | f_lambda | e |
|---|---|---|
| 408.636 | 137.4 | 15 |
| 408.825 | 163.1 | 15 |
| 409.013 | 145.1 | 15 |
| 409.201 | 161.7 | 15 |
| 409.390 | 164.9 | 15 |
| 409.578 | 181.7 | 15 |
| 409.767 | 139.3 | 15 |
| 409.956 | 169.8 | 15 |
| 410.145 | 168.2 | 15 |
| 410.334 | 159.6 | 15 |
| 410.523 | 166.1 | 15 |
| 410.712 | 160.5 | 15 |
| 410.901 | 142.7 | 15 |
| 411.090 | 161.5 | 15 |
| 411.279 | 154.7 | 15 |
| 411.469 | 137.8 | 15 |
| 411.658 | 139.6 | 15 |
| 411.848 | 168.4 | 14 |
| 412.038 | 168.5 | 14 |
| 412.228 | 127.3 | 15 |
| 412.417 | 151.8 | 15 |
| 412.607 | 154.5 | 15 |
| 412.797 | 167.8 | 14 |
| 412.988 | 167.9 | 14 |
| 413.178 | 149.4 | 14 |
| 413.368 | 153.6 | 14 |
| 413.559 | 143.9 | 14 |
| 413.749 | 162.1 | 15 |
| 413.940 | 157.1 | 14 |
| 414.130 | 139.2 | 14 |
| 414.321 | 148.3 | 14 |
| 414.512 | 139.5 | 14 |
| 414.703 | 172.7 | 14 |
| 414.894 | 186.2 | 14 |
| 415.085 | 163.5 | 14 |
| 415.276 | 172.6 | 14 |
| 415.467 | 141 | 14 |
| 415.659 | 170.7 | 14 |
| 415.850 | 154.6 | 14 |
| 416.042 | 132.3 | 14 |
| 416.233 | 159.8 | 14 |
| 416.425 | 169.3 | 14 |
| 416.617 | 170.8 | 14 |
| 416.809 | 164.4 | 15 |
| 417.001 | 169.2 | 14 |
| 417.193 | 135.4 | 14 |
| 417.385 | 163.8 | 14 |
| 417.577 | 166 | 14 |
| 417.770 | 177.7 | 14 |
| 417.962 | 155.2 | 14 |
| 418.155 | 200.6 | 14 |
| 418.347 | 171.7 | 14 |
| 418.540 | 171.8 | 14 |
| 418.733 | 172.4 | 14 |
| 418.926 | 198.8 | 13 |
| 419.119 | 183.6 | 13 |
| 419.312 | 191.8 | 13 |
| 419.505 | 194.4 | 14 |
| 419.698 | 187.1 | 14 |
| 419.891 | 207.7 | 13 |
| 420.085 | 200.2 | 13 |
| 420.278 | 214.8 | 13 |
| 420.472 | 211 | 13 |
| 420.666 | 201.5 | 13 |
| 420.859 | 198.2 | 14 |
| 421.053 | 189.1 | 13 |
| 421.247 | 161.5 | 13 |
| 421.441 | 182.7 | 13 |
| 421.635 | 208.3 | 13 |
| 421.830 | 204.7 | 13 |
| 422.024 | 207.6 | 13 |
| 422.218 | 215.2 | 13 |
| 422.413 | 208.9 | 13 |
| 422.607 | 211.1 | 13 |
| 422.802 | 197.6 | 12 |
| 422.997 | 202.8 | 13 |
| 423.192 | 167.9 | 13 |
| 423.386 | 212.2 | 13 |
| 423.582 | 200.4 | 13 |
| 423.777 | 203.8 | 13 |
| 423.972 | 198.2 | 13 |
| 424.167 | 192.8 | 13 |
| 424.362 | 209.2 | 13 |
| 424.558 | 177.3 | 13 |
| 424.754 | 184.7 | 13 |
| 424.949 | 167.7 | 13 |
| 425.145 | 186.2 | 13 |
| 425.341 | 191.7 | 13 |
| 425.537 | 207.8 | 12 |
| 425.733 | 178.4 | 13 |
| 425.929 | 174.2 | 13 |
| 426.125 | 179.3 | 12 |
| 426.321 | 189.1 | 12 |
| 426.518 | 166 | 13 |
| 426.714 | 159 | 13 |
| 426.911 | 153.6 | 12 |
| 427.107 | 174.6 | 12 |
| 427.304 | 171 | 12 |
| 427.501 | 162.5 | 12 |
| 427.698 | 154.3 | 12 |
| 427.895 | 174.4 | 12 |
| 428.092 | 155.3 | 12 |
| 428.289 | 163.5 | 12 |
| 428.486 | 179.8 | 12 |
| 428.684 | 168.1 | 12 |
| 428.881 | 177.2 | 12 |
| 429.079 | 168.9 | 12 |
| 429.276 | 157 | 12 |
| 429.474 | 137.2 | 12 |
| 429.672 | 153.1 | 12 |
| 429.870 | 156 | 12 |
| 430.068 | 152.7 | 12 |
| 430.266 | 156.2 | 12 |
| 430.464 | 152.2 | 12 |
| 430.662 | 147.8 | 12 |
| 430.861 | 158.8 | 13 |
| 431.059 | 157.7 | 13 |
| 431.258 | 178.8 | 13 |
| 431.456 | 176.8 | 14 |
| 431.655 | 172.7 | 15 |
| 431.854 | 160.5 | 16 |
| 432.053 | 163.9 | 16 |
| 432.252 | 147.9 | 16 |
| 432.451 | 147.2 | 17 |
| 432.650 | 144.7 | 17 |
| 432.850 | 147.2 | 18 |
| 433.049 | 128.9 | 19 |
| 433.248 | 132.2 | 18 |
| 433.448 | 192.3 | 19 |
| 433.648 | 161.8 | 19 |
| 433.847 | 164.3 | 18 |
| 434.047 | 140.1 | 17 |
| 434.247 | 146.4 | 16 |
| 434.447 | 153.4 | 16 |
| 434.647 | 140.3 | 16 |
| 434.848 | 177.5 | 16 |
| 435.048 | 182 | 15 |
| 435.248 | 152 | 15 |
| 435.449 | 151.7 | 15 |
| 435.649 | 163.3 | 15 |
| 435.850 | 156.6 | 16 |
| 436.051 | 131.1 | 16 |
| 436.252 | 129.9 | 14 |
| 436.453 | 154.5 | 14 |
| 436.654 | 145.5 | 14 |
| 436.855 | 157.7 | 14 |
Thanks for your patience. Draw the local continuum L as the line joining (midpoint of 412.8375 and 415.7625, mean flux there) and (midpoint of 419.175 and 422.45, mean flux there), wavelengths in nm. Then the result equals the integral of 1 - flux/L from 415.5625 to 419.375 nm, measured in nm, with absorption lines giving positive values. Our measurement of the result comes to 0.20 nm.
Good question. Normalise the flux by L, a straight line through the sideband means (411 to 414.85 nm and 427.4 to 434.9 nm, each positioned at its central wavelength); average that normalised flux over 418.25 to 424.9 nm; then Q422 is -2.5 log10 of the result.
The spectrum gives -0.24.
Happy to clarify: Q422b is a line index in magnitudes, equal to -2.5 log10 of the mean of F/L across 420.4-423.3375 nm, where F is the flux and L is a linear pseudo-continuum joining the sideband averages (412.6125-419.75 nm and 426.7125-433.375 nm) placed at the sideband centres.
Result -0.21 mag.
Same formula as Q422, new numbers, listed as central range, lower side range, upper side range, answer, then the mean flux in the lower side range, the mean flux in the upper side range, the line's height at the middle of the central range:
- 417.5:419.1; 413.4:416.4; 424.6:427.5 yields -0.09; 156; 177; 163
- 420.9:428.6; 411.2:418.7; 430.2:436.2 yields -0.18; 159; 156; 157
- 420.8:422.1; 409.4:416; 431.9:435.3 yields -0.23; 157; 154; 156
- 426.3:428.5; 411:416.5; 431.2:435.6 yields -0.06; 156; 157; 157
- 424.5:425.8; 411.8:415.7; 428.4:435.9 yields -0.17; 157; 158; 158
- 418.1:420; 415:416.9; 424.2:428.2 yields -0.14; 160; 176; 165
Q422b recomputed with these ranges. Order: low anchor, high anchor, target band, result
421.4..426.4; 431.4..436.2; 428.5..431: 0.089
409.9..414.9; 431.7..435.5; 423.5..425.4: -0.227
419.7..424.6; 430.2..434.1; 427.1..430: 0.059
